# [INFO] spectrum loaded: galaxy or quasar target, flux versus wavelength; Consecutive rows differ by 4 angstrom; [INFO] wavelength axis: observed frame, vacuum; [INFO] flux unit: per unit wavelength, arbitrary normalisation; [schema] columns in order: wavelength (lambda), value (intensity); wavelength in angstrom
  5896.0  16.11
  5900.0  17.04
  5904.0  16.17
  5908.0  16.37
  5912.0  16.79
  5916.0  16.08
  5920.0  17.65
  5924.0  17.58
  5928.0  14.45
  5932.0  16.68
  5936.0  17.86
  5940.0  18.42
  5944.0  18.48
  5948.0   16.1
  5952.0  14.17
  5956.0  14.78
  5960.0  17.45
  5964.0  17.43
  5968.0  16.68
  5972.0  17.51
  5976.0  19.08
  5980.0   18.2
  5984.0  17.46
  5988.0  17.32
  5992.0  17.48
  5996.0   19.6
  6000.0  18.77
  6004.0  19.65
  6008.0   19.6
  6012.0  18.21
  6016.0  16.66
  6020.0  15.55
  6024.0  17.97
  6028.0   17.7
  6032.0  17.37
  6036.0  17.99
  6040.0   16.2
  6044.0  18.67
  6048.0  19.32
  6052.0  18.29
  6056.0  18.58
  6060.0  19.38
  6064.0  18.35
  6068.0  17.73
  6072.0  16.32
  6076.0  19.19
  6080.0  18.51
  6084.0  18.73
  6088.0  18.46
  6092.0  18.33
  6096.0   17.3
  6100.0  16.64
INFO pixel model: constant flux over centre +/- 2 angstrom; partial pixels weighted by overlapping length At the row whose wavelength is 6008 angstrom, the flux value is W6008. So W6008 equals 19.6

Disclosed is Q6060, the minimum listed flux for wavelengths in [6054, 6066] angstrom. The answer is 18.35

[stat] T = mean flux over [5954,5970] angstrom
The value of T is 16.6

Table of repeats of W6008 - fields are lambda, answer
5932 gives 16.68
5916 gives 16.08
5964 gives 17.43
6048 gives 19.32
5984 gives 17.46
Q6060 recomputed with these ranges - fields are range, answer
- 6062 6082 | 16.32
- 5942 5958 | 14.17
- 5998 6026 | 15.55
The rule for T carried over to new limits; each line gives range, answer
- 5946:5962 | 15.6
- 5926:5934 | 15.6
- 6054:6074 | 18.1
